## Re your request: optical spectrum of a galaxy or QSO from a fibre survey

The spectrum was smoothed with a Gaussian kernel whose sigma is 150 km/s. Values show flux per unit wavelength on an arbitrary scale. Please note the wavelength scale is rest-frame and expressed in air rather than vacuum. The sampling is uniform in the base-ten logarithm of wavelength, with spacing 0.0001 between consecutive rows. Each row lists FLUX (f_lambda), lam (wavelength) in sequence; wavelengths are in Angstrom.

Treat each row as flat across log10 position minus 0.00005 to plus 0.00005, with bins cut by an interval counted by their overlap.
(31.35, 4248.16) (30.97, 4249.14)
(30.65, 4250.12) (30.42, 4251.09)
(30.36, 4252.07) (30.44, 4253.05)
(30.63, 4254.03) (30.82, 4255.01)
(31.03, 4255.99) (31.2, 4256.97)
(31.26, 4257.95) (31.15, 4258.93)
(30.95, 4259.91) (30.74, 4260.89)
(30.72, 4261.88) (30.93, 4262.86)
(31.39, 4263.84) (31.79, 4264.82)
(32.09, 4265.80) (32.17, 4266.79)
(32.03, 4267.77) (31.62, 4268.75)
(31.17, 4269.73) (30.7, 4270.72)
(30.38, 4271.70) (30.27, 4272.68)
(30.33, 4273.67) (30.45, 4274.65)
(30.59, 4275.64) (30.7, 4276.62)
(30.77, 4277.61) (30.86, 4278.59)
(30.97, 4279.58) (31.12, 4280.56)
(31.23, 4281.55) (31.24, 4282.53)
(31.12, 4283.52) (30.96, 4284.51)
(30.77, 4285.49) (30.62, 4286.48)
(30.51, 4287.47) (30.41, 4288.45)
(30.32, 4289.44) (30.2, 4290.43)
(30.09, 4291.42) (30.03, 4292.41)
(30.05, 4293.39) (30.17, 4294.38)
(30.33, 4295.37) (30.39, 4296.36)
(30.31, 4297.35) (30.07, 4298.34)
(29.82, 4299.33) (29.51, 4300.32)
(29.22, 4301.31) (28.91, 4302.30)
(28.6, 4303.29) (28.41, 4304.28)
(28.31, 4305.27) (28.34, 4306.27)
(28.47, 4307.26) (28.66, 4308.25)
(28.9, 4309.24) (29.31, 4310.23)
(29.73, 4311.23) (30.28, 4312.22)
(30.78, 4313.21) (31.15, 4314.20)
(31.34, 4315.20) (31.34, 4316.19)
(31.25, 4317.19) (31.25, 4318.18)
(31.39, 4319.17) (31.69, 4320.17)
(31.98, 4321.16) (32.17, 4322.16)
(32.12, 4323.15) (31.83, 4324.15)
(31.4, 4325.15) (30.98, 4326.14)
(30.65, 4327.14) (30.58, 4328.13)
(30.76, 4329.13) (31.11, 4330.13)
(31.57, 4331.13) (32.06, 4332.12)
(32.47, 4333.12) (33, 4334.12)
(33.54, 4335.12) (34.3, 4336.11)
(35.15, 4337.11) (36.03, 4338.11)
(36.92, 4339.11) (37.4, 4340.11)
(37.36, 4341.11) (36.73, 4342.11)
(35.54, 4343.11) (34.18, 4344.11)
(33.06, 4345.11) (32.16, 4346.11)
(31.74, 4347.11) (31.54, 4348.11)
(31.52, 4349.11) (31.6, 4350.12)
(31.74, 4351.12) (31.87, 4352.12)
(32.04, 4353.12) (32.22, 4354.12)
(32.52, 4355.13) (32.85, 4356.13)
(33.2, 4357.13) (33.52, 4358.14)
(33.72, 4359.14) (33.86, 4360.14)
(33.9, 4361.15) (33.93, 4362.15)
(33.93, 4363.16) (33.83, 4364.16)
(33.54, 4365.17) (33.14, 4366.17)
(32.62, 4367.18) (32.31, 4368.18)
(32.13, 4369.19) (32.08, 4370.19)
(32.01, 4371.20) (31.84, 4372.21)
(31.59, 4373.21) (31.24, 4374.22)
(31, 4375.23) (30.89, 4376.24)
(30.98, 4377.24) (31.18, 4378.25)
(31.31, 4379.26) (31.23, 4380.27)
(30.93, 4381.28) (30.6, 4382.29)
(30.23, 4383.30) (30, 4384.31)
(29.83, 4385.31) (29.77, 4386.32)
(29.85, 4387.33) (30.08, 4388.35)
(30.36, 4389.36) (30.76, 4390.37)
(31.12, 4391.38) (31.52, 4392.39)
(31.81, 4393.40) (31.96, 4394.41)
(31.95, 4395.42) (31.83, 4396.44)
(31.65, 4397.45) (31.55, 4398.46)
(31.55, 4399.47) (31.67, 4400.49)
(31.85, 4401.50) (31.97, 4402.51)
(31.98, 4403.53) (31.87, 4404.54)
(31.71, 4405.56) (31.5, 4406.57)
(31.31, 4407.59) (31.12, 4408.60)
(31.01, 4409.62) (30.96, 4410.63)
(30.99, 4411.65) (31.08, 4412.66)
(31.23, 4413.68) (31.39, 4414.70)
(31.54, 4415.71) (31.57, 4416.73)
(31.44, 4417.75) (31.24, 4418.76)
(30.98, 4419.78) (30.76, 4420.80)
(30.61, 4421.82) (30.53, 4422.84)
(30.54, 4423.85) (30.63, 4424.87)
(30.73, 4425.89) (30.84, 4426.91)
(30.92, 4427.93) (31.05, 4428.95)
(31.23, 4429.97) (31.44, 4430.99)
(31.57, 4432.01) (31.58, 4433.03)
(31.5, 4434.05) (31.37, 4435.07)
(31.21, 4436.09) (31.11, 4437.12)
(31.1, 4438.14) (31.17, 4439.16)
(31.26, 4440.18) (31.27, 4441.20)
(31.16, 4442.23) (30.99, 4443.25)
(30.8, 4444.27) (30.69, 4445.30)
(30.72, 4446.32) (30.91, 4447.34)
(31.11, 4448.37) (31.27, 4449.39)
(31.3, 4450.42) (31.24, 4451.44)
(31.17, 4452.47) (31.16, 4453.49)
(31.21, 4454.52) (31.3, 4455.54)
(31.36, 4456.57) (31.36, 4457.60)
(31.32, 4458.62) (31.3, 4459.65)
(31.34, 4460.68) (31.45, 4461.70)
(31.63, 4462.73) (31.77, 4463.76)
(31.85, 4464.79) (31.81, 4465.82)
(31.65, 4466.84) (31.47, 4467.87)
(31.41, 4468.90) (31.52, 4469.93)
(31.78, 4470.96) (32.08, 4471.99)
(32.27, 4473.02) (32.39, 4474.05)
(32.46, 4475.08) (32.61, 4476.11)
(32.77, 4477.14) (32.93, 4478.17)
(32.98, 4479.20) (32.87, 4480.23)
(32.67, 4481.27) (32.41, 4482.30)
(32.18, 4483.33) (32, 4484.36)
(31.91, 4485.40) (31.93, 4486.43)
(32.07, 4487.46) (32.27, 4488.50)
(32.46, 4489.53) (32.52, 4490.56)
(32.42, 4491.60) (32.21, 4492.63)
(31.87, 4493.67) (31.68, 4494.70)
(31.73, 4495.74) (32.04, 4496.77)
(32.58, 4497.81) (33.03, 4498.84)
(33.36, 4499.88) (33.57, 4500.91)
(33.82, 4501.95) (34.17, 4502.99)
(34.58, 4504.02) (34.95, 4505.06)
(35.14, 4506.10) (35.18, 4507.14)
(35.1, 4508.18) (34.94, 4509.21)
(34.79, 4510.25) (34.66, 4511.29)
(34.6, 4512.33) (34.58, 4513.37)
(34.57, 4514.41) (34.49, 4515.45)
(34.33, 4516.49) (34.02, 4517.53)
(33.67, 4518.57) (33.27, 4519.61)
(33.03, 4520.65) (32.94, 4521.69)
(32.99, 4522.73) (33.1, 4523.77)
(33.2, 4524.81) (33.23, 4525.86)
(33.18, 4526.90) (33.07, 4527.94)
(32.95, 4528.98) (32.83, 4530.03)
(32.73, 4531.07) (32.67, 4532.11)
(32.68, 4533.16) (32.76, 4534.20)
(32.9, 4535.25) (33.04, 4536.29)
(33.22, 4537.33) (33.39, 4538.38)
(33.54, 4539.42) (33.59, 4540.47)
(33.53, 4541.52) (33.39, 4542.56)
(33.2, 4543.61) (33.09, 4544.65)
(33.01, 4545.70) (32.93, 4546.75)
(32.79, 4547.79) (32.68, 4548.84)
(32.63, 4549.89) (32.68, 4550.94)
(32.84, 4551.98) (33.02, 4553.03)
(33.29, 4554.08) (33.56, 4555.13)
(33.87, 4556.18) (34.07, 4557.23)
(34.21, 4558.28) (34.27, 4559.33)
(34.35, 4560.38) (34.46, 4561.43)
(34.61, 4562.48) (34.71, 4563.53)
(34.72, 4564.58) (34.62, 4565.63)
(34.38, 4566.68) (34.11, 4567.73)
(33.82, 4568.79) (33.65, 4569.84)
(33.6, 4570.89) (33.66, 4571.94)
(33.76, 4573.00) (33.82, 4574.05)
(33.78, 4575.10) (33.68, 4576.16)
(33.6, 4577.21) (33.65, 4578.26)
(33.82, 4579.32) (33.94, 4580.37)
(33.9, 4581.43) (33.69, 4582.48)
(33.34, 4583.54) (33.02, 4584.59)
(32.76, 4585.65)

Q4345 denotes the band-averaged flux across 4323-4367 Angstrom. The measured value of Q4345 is 33.1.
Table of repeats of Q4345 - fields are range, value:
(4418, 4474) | 31.3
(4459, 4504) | 32.3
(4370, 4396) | 31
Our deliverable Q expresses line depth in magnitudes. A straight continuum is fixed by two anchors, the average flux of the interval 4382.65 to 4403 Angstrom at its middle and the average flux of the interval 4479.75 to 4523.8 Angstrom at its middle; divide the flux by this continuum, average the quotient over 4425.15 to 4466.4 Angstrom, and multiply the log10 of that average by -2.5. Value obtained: 0.03 mag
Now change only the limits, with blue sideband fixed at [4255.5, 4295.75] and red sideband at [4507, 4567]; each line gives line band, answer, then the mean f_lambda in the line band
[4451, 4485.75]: 0.03 mag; 31.9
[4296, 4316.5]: 0.06 mag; 29.6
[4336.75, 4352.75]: -0.08 mag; 34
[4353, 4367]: -0.05 mag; 33.3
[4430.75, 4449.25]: 0.05 mag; 31.2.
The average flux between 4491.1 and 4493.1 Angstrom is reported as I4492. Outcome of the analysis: 32.4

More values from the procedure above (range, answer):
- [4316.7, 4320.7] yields 31.5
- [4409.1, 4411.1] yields 31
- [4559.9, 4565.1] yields 34.6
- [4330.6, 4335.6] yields 32.5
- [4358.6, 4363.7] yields 33.9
